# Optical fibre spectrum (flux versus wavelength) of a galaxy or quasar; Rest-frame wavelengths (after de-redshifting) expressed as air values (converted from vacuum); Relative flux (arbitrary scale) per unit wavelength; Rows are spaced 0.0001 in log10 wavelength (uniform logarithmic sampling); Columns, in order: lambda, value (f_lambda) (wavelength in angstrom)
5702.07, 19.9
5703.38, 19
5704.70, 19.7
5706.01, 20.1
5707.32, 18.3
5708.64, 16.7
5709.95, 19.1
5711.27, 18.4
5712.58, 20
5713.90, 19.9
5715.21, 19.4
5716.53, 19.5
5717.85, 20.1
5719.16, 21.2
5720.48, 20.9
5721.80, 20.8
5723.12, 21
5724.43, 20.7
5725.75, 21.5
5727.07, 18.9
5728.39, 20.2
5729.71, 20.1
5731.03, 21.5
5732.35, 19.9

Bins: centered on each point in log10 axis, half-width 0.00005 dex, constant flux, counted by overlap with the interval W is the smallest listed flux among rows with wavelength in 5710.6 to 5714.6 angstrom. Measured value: 18.4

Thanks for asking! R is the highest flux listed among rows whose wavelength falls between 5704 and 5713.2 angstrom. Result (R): 20.1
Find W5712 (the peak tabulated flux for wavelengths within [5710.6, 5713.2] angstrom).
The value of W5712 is 20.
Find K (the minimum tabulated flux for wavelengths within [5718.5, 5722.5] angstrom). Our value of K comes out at 20.8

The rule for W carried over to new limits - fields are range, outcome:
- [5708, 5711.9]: 16.7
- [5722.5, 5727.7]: 18.9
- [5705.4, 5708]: 18.3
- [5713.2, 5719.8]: 19.4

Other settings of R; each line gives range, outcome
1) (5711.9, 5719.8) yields 21.2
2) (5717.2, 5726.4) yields 21.5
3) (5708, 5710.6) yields 19.1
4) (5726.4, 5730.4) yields 20.2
